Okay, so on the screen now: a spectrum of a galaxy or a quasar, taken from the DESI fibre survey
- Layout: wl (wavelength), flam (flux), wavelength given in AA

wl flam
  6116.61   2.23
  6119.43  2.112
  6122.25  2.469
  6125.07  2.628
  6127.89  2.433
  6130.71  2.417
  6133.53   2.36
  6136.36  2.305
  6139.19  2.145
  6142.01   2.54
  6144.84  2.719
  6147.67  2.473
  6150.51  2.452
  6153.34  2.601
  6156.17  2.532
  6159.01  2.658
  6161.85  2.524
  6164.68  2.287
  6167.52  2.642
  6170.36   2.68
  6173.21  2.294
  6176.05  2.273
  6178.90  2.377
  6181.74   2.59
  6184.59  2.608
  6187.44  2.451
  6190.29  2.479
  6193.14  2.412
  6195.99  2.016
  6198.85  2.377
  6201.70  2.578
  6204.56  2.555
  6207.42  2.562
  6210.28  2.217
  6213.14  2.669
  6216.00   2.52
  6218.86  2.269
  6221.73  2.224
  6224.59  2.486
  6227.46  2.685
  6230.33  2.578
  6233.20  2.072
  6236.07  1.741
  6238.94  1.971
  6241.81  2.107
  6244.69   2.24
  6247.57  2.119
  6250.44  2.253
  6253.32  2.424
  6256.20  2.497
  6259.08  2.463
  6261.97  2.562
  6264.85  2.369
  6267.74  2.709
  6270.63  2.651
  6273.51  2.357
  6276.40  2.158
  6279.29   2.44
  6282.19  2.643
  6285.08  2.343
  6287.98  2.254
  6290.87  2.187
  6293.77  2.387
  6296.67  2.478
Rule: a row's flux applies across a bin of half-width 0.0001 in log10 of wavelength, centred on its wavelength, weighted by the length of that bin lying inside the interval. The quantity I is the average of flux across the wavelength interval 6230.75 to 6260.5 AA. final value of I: 2.2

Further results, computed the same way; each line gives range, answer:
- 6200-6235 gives 2.44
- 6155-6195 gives 2.48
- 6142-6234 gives 2.47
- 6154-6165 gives 2.53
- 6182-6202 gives 2.42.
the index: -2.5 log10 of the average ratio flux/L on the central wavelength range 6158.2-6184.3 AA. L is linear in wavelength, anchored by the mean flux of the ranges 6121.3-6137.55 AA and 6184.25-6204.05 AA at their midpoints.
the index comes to -0.03 mag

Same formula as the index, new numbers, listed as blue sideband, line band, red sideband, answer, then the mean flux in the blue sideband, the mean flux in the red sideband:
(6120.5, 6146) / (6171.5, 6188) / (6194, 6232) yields 0.002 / 2.44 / 2.44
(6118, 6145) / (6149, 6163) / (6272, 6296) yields -0.071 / 2.4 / 2.35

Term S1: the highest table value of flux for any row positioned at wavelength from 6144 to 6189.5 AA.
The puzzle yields 2.719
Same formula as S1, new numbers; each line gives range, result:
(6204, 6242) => 2.685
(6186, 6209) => 2.578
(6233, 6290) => 2.709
